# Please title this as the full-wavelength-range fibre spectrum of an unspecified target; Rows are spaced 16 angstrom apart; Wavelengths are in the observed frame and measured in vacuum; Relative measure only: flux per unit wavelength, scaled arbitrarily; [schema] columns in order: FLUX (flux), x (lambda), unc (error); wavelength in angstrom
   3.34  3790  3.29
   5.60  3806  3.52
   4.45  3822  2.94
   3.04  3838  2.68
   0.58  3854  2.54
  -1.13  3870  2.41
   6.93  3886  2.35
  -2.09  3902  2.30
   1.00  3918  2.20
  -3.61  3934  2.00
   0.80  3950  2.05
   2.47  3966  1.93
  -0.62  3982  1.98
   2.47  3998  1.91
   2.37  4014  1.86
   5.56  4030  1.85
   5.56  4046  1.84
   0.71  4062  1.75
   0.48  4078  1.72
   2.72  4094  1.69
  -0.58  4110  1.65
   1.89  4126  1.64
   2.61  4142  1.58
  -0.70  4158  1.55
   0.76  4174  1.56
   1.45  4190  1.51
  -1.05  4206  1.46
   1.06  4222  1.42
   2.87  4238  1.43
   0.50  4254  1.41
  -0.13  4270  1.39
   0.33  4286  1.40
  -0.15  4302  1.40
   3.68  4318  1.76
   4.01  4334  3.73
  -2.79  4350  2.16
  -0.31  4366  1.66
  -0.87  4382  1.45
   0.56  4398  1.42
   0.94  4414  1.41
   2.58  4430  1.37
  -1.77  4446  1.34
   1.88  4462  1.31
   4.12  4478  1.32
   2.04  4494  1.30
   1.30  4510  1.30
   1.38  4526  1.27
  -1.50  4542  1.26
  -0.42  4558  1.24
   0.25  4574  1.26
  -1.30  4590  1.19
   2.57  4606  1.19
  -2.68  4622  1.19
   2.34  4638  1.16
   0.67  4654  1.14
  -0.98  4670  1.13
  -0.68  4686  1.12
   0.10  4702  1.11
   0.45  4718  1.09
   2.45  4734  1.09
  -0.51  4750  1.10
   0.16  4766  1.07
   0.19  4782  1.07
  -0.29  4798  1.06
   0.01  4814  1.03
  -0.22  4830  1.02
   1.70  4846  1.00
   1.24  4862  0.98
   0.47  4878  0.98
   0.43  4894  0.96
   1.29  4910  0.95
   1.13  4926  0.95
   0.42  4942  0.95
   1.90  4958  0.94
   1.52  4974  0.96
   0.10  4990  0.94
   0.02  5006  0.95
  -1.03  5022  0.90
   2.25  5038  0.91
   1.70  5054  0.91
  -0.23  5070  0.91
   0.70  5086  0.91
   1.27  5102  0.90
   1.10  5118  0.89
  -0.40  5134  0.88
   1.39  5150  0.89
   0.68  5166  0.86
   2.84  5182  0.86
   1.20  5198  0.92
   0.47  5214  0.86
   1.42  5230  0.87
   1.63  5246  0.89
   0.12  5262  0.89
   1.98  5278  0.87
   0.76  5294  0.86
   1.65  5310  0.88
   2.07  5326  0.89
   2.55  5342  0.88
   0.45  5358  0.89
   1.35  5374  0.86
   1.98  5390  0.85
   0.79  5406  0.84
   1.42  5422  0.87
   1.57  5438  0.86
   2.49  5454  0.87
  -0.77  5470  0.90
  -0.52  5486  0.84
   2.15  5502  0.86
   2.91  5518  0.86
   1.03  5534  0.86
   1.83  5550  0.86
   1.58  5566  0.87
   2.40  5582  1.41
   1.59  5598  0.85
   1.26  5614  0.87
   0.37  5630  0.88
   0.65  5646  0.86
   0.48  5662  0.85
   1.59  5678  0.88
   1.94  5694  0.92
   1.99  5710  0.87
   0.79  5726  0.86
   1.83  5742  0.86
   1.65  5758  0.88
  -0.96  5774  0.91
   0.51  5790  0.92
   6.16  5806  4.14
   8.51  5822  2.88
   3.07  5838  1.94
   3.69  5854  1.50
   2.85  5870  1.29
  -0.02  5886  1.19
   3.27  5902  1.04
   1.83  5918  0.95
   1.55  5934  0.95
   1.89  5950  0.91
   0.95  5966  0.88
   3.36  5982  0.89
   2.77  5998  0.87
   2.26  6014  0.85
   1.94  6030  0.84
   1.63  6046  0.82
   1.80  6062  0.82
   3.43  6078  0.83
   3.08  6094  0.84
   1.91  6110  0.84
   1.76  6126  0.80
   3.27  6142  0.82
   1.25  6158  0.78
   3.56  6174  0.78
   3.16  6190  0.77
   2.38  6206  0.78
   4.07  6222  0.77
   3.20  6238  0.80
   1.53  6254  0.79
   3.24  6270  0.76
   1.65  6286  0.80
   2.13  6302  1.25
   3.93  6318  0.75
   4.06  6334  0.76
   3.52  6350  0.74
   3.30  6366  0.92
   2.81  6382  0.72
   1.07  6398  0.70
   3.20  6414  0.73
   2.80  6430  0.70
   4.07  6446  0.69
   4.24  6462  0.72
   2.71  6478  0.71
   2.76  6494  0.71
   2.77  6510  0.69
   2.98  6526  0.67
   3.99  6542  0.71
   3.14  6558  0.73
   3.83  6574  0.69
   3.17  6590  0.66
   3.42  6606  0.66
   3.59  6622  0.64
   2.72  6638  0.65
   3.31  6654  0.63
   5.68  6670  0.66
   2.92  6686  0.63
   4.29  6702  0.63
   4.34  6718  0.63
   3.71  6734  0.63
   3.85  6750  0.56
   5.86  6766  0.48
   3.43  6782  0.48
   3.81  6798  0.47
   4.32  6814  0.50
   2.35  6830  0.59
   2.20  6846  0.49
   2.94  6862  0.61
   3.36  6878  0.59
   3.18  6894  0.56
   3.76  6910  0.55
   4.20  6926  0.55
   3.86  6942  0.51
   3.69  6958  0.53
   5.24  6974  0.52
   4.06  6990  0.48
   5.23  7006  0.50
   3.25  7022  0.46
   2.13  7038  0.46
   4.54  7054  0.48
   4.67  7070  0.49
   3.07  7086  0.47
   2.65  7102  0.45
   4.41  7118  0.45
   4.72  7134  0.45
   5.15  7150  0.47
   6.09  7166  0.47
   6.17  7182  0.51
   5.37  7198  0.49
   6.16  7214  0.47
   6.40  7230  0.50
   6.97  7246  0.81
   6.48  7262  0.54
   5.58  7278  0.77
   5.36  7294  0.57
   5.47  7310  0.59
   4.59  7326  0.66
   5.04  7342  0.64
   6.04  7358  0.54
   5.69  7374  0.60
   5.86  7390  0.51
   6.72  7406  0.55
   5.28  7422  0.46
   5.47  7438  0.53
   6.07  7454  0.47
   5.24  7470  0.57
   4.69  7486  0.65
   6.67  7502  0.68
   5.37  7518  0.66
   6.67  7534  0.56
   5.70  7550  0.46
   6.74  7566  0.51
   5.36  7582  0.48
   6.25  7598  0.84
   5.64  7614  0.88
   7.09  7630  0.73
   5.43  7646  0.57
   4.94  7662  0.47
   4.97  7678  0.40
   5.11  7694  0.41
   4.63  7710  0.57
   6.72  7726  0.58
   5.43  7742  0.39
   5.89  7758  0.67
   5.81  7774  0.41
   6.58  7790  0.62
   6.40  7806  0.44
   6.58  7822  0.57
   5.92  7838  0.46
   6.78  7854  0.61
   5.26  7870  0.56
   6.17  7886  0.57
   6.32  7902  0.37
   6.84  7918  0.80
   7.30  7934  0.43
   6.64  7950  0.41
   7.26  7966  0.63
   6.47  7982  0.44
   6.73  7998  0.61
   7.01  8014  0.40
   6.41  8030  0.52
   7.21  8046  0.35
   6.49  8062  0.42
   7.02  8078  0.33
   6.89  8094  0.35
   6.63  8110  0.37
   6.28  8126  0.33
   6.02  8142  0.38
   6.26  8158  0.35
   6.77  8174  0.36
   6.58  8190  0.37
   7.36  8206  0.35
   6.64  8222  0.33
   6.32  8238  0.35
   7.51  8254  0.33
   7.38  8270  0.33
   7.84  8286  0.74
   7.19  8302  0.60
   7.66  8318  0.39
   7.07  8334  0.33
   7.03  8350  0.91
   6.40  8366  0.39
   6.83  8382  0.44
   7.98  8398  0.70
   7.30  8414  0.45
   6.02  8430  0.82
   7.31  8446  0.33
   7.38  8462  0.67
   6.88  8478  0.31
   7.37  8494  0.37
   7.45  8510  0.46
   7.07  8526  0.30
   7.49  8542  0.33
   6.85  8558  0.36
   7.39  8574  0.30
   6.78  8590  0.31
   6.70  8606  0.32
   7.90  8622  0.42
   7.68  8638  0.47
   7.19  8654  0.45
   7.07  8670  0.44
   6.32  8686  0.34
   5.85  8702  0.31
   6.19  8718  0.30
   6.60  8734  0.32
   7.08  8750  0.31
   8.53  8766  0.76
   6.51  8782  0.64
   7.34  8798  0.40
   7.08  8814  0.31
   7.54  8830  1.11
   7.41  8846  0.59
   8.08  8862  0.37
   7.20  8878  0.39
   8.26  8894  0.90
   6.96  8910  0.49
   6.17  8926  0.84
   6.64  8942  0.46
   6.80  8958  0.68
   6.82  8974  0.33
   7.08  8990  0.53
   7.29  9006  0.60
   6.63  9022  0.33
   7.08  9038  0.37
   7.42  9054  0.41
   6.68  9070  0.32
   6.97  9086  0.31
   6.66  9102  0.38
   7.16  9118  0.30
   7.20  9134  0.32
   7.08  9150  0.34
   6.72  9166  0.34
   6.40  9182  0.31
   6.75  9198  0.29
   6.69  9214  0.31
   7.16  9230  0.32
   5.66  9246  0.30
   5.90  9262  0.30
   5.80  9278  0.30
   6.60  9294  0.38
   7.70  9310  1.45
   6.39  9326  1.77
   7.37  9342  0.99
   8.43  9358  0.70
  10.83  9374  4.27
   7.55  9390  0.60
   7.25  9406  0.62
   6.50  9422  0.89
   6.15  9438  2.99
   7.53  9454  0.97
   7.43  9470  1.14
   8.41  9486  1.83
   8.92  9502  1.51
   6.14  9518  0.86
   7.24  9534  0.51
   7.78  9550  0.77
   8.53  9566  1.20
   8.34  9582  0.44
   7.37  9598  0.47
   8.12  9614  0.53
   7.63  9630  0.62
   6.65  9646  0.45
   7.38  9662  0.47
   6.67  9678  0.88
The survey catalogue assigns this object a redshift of 0.79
